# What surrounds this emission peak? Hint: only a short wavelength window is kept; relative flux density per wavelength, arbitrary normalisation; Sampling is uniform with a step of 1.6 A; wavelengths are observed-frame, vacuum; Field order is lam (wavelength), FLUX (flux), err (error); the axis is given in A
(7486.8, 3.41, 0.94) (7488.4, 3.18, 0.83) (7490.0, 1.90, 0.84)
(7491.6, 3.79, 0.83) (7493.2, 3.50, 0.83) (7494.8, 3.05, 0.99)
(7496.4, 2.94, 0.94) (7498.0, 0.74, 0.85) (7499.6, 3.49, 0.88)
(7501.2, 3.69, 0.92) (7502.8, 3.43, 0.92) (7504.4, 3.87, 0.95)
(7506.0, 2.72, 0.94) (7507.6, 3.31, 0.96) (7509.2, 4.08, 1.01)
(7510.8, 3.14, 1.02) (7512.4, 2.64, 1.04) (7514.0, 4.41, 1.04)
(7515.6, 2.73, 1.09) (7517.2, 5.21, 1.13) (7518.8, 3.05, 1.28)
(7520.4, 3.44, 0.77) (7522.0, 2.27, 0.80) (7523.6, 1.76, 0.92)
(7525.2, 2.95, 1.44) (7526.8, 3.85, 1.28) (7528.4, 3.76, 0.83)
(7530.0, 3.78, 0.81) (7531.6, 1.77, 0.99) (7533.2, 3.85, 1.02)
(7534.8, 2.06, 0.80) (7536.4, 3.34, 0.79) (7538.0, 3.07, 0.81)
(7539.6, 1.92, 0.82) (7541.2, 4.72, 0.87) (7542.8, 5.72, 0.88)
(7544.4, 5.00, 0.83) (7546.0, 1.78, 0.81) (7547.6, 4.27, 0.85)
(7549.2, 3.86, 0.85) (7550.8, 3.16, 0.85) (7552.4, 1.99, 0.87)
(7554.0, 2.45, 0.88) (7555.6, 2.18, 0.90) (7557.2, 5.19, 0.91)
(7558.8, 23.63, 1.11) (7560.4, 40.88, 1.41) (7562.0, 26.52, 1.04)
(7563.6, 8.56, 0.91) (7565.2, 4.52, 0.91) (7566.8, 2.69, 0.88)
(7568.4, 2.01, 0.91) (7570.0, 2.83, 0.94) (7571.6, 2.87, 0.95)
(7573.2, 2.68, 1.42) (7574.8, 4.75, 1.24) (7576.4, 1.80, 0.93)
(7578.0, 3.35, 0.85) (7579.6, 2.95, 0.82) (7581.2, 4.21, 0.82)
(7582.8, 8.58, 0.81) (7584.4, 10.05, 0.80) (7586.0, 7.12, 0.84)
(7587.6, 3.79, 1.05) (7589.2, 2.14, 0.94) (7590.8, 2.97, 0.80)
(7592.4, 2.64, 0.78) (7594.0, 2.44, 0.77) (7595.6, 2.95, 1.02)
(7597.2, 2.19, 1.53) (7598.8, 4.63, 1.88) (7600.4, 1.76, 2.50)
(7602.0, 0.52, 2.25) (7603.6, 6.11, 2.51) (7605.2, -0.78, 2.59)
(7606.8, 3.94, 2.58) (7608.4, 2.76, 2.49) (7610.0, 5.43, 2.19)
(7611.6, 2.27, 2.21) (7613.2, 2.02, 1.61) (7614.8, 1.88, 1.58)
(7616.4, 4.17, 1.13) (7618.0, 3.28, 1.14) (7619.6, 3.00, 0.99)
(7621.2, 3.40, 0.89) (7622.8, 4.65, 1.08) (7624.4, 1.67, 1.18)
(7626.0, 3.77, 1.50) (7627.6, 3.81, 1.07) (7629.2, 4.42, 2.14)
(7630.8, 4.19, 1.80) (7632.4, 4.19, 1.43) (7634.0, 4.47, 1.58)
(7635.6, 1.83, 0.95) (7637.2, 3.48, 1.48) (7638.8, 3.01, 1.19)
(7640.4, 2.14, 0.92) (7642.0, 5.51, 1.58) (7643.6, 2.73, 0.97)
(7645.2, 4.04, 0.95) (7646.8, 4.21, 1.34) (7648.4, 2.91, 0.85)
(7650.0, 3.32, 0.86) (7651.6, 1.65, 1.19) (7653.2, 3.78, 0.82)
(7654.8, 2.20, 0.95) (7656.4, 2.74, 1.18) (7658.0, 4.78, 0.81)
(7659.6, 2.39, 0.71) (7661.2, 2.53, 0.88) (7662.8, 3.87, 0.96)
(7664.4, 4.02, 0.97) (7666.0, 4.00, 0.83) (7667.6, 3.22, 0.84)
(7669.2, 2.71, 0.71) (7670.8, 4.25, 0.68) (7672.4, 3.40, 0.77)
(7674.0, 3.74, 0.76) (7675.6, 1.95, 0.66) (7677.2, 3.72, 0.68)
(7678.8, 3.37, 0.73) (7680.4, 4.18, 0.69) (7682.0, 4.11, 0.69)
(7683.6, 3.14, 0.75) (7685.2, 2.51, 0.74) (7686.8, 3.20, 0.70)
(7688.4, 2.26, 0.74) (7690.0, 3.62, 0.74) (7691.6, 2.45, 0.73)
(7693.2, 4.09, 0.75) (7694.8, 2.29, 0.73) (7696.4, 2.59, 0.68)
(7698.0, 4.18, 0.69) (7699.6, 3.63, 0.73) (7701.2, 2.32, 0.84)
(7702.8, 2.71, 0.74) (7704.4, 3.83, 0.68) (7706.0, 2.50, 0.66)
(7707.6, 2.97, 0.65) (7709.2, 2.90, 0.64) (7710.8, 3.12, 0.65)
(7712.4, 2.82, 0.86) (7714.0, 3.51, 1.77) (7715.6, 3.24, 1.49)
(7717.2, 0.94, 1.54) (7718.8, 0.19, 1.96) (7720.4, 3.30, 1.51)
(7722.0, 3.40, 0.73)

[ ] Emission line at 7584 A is [N II]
